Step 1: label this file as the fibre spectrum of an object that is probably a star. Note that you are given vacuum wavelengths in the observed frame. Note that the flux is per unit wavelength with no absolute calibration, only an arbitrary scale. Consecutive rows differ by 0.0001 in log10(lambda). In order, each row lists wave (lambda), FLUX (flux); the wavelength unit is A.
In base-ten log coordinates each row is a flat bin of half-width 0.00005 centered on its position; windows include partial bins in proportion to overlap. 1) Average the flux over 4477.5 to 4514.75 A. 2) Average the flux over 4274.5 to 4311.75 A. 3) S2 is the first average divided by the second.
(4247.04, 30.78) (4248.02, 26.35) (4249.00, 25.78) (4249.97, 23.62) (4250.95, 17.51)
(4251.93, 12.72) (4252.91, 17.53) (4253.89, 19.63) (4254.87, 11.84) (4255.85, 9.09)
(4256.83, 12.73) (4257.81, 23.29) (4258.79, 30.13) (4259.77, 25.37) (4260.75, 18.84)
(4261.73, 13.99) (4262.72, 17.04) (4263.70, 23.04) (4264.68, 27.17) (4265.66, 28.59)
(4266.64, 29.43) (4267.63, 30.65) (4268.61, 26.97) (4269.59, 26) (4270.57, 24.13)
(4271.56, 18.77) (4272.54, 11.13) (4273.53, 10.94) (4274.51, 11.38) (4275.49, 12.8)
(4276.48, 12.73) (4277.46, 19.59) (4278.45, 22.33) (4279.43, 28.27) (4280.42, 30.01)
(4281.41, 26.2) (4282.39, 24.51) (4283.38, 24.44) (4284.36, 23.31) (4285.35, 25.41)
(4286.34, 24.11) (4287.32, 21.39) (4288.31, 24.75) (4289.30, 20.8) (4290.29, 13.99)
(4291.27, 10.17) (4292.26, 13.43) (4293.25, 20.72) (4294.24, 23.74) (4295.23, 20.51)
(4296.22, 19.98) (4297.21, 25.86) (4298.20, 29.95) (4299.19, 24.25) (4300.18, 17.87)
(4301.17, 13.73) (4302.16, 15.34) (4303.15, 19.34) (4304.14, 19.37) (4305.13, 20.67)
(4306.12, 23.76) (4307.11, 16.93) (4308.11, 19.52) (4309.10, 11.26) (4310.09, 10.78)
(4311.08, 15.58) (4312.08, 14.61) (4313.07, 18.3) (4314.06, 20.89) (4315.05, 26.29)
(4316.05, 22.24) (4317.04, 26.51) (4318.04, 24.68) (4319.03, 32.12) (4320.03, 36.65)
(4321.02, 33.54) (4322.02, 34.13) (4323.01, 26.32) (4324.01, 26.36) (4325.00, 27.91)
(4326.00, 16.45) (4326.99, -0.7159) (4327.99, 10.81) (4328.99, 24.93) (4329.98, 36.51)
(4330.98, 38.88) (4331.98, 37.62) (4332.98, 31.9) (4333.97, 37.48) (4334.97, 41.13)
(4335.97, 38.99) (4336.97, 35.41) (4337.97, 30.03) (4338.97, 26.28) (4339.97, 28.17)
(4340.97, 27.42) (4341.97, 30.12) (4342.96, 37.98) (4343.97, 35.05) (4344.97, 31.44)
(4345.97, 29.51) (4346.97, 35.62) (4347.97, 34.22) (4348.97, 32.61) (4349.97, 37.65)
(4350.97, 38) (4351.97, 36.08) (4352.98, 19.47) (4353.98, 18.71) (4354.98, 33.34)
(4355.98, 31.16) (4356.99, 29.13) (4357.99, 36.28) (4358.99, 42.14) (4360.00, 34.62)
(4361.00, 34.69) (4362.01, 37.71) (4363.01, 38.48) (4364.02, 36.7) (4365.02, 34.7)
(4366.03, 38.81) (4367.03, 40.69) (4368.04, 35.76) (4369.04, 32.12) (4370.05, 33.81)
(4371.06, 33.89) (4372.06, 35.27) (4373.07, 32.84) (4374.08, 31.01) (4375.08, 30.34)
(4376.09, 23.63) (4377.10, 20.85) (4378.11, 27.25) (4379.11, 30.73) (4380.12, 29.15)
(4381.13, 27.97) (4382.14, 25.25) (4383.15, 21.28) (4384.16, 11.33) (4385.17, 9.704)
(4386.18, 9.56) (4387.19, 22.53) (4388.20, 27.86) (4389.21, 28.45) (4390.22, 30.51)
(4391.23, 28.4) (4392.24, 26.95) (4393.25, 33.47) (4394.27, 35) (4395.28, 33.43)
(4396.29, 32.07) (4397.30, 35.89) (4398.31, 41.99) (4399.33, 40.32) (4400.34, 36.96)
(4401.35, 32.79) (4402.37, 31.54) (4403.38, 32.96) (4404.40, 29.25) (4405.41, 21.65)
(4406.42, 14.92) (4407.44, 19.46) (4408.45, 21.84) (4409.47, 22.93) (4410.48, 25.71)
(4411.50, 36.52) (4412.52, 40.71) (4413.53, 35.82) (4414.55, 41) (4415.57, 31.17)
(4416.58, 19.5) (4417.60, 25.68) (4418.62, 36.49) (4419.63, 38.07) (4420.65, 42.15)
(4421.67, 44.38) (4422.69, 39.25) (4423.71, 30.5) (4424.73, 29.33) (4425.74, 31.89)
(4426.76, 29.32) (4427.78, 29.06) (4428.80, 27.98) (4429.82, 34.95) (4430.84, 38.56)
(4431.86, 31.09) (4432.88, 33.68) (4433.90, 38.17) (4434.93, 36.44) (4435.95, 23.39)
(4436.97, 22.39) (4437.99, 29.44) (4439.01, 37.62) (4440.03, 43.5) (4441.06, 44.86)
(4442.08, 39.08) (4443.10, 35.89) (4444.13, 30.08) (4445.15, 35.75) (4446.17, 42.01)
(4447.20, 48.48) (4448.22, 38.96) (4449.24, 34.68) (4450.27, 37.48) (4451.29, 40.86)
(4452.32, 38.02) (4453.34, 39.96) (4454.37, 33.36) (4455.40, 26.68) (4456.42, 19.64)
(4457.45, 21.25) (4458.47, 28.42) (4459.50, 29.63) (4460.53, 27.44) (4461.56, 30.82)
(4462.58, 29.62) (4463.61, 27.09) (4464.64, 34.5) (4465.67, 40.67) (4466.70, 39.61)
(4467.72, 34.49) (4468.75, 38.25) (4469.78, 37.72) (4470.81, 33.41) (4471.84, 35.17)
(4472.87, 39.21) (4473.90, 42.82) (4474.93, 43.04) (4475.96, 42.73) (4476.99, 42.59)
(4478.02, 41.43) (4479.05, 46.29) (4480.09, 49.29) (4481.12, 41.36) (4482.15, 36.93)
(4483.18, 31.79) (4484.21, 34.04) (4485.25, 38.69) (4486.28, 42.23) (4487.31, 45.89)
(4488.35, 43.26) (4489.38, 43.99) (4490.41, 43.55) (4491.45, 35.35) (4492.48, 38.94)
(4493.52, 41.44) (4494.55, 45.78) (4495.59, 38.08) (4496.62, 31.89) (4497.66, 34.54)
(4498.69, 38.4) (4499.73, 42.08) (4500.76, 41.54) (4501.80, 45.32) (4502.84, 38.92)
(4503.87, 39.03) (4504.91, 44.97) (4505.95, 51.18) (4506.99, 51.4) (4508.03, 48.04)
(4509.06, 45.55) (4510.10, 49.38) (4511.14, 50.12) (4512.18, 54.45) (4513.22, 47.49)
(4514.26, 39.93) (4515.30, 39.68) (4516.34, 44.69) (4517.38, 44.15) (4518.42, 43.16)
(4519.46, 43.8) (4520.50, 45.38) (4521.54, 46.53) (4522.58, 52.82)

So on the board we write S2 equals 2.12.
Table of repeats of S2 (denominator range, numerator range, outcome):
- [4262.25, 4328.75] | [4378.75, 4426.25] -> 1.39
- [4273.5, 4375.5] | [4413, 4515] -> 1.40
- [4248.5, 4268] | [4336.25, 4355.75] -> 1.51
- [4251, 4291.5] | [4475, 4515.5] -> 2.06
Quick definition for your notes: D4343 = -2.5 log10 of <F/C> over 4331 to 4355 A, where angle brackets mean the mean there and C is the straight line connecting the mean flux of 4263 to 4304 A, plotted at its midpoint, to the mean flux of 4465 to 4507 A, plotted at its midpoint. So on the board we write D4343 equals -0.21 mag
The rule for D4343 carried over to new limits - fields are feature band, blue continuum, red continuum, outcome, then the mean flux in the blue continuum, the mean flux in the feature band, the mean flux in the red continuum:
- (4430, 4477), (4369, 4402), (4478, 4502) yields 0.04 mag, 28.8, 35.1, 40.4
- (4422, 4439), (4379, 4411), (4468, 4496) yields 0.02 mag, 27.2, 31.9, 40.4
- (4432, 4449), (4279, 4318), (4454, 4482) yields -0.09 mag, 20.8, 36.1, 35.5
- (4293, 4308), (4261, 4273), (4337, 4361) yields 0.27 mag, 23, 20.8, 32.1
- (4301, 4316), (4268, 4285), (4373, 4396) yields 0.24 mag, 20.9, 18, 25.9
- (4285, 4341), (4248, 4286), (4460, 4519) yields 0.07 mag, 21.1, 23.8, 40.8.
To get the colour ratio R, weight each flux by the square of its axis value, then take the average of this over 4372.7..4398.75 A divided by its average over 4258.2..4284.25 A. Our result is 1.29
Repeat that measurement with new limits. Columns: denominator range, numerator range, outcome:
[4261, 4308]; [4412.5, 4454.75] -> 1.79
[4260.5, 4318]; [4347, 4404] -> 1.57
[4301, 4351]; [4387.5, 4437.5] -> 1.23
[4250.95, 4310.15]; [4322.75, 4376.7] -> 1.62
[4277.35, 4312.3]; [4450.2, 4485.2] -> 1.89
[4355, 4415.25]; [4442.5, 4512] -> 1.33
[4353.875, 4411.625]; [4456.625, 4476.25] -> 1.19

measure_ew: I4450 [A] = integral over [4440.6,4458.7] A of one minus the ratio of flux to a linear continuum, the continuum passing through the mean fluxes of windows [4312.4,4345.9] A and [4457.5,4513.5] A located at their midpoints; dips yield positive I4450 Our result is 0.97 A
